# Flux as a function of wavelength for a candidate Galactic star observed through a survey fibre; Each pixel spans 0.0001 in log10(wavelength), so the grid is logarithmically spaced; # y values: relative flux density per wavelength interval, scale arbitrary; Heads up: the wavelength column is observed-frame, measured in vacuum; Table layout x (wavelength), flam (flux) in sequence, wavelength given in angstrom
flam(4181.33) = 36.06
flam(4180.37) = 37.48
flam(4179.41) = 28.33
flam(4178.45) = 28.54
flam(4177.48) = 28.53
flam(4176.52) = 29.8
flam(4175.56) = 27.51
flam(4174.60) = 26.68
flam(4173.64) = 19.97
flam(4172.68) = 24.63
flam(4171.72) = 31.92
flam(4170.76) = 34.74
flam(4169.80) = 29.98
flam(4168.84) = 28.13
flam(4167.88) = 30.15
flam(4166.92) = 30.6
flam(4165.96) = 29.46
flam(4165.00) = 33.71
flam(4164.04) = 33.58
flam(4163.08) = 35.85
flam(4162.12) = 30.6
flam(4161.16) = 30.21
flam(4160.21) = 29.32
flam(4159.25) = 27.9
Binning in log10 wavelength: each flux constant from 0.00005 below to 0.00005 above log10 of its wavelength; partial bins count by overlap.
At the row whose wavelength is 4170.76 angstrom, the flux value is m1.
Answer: 34.74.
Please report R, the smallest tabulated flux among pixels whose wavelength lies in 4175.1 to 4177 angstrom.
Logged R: 27.51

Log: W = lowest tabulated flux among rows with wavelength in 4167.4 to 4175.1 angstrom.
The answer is 19.97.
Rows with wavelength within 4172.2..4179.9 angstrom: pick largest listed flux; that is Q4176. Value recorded 29.8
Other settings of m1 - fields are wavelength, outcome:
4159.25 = 27.9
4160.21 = 29.32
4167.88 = 30.15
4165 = 33.71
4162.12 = 30.6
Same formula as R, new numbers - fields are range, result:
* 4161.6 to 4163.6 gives 30.6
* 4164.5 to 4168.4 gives 29.46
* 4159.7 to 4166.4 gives 29.32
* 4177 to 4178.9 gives 28.53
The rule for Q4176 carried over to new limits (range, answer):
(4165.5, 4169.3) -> 30.6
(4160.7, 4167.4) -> 35.85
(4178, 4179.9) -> 28.54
